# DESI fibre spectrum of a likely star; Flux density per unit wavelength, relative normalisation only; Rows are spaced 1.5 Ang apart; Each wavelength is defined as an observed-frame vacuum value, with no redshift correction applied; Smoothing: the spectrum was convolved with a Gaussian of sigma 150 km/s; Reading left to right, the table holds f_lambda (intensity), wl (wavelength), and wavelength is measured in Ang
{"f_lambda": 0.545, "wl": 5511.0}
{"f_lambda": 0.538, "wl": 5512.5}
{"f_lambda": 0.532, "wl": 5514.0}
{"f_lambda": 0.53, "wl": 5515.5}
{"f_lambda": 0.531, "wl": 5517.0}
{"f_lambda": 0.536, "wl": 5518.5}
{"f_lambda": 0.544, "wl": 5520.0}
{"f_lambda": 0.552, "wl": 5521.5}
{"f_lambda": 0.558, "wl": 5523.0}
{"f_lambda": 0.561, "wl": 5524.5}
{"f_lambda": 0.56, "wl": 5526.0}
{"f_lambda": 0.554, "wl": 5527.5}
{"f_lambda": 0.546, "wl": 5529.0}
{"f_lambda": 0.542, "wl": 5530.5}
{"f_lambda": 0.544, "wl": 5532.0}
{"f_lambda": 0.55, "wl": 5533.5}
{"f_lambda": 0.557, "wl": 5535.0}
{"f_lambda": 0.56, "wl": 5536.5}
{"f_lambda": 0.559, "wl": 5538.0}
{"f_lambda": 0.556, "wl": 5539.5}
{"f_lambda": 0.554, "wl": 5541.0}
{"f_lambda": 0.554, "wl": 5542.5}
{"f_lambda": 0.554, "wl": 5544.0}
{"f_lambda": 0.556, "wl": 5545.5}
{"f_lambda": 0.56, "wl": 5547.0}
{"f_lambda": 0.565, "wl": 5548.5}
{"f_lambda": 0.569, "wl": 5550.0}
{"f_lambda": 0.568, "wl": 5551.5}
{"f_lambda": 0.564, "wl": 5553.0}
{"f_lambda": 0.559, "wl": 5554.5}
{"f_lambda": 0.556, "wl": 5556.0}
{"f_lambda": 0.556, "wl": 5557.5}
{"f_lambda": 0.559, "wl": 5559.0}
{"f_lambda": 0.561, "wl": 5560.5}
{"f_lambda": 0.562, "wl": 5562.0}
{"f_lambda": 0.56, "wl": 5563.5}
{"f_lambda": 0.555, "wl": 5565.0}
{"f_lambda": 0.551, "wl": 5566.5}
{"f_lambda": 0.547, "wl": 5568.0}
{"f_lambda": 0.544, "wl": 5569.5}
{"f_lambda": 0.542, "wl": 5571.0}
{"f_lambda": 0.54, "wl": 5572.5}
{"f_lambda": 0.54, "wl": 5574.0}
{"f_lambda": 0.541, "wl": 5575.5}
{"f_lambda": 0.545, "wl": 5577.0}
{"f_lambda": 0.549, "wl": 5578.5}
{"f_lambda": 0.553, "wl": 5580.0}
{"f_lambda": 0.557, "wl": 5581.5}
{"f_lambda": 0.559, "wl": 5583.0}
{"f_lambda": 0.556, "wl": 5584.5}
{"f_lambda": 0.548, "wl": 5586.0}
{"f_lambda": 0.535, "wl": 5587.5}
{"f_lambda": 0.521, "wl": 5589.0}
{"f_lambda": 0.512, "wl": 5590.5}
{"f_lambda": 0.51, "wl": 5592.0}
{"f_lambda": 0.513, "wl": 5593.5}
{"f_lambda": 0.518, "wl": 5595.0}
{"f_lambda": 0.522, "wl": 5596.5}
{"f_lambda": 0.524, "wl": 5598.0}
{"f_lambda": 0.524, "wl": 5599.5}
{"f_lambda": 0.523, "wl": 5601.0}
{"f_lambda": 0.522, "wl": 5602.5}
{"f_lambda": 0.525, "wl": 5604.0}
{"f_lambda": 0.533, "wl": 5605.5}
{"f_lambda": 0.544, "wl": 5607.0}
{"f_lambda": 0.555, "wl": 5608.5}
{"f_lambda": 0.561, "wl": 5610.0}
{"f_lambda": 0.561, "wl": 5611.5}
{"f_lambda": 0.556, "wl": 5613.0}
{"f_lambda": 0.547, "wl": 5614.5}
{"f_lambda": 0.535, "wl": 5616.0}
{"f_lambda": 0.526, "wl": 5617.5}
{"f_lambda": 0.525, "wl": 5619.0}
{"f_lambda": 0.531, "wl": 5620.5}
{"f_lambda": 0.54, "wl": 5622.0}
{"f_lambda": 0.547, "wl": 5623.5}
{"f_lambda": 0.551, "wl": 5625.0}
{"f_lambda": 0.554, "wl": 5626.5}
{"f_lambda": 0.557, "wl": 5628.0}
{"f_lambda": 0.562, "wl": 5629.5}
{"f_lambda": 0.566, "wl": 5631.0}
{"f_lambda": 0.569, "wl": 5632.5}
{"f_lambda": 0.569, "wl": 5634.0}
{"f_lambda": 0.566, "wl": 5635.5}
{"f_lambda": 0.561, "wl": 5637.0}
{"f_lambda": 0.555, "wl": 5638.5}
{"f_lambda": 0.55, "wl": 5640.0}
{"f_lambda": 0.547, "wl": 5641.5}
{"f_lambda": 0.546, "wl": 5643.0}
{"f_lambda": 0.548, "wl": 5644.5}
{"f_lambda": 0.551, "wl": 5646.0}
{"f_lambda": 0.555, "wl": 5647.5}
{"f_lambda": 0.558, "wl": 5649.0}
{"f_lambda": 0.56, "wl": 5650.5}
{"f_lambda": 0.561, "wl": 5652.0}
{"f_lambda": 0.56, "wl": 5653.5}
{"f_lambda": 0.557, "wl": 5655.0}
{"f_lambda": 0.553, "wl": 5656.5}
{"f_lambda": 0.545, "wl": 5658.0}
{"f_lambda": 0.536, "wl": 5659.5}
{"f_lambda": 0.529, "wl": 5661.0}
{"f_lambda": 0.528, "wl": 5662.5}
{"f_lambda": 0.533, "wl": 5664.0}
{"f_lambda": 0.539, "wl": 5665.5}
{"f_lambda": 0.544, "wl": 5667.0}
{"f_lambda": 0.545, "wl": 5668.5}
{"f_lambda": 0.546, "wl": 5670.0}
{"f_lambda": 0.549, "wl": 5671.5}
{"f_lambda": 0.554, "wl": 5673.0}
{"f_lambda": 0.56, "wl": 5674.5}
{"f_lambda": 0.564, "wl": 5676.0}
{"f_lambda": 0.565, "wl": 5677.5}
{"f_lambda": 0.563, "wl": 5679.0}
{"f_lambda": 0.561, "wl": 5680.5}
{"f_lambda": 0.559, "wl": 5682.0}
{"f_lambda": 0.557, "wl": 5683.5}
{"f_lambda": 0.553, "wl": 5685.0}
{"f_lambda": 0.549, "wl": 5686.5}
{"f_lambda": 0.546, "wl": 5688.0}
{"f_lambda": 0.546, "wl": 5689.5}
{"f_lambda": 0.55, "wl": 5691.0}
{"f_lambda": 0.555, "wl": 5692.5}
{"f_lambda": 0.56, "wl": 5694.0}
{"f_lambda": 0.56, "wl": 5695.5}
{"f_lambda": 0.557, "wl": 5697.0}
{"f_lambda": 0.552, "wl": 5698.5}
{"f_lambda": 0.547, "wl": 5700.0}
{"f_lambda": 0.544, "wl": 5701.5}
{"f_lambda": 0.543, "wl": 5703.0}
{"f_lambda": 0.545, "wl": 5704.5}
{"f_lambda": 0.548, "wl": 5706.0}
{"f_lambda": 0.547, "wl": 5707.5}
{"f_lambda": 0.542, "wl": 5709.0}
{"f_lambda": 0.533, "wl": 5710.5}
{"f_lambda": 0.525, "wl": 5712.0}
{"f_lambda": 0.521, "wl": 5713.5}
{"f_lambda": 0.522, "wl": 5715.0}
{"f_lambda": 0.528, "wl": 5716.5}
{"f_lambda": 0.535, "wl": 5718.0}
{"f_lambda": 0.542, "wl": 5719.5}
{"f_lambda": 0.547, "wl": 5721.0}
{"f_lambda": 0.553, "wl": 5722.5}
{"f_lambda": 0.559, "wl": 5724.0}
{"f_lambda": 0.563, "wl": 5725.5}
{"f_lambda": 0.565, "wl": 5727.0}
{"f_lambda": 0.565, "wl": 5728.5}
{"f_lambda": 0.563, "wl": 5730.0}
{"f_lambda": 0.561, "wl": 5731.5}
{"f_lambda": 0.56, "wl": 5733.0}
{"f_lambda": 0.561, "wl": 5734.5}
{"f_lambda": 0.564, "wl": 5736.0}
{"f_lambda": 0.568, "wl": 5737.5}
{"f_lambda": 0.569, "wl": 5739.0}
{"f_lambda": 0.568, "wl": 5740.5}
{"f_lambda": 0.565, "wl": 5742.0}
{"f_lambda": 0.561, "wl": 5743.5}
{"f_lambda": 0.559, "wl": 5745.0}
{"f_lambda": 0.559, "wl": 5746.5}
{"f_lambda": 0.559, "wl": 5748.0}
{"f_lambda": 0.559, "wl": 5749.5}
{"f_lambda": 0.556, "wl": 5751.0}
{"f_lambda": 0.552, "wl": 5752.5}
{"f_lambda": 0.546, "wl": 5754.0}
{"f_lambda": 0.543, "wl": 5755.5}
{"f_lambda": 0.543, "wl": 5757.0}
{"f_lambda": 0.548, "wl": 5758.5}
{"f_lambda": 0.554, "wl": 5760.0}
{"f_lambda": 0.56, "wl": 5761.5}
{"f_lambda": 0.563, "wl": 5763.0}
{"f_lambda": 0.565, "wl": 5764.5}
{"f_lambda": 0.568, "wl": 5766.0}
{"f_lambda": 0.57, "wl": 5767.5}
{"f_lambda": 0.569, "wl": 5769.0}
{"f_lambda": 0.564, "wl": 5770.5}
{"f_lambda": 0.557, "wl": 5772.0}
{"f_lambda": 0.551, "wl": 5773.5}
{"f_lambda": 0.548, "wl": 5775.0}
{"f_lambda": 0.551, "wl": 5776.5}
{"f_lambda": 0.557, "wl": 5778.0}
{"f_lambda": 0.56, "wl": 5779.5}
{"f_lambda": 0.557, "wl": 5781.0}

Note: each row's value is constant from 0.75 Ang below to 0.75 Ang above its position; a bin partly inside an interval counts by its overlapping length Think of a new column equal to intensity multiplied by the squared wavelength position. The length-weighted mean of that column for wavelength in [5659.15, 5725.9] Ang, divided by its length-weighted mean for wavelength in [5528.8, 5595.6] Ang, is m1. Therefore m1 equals 1.0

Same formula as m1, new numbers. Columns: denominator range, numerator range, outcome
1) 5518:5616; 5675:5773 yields 1.07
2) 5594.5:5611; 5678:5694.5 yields 1.07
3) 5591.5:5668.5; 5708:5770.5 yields 1.06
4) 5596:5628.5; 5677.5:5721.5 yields 1.04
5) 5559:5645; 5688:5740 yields 1.05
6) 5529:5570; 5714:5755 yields 1.07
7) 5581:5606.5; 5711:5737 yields 1.09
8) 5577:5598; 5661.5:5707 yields 1.07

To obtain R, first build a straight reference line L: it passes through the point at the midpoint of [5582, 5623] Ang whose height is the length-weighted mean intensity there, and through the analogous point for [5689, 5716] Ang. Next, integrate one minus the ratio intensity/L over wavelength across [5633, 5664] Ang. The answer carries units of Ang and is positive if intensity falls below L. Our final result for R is -0.7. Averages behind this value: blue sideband 0.535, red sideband 0.544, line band 0.551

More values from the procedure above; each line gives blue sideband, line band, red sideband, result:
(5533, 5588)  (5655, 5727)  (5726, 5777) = 1.4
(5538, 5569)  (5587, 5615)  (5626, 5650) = 1.3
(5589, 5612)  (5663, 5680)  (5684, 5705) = -0.2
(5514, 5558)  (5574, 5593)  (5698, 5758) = 0.4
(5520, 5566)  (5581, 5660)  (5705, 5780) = 1.6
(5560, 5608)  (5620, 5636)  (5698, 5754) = -0.4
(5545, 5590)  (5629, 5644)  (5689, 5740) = -0.2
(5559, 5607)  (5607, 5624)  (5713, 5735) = -0.1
